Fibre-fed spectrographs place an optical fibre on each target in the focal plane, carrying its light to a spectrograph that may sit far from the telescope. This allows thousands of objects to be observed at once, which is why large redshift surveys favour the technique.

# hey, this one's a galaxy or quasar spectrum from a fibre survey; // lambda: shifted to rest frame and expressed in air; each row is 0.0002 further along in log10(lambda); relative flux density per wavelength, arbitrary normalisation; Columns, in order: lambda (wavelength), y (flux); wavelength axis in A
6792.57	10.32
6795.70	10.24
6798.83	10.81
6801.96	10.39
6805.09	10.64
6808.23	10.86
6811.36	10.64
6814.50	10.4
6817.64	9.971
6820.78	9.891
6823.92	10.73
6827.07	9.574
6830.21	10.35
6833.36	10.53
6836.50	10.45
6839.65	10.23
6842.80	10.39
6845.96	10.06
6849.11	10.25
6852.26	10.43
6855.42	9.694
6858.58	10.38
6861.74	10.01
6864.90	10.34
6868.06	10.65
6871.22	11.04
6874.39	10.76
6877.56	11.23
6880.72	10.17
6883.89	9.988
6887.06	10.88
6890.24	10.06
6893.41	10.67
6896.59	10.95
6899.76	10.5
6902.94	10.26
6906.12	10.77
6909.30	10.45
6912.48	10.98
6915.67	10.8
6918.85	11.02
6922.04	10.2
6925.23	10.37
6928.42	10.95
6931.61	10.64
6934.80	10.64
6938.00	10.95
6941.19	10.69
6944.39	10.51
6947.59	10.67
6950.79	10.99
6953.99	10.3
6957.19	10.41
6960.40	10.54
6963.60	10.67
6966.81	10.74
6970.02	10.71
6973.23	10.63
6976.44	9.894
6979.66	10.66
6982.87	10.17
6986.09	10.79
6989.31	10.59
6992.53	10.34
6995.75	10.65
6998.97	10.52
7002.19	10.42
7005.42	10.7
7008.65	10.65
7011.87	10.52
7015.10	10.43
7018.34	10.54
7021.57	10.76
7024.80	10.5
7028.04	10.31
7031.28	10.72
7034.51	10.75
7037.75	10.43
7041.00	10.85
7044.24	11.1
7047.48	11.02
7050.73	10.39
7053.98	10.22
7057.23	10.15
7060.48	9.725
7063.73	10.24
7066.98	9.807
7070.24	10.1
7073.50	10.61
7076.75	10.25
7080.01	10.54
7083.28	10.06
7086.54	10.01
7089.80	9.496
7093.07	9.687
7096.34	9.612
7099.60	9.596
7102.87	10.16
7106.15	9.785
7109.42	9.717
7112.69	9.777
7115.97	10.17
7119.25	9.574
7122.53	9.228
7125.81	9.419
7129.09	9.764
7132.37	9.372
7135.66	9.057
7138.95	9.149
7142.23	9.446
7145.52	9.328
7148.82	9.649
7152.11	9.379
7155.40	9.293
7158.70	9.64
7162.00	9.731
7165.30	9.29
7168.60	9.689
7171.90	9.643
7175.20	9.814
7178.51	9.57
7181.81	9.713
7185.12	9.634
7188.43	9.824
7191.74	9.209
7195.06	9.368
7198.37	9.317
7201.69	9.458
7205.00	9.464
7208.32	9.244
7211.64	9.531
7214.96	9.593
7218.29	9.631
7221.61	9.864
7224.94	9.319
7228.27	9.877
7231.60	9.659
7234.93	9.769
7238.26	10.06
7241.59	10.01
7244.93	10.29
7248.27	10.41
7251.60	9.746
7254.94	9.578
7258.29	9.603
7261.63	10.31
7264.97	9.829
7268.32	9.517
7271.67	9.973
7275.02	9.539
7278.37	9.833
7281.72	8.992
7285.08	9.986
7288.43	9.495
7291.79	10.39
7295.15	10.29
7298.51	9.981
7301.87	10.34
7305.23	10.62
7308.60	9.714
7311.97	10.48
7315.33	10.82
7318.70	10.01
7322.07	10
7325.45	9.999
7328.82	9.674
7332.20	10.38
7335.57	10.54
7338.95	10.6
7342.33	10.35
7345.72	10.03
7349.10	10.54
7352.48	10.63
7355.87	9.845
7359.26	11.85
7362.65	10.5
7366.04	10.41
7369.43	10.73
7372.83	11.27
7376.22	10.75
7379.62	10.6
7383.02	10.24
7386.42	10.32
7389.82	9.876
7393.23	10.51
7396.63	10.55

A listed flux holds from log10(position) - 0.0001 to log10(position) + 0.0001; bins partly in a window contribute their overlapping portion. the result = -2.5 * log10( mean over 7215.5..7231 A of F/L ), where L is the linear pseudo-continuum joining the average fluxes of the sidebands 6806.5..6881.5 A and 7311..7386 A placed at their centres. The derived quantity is 0.08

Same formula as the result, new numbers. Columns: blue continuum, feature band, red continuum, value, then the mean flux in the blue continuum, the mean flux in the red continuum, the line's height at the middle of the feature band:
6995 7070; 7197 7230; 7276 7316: 0.07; 10.5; 10.1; 10.2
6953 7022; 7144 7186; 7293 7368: 0.09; 10.5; 10.3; 10.4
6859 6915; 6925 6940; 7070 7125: -0.03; 10.6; 9.89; 10.4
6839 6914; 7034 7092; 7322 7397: 0.02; 10.5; 10.5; 10.5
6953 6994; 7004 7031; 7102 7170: -0.03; 10.5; 9.54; 10.2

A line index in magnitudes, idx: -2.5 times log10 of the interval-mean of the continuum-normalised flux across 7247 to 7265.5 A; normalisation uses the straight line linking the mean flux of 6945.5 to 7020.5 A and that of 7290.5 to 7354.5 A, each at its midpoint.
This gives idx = 0.05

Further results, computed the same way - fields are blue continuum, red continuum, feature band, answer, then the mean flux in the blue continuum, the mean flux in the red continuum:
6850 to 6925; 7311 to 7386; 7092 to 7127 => 0.085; 10.5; 10.5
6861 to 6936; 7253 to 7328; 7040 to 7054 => -0.042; 10.6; 9.96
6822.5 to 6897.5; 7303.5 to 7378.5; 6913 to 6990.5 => -0.021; 10.4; 10.4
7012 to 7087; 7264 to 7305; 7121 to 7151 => 0.093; 10.4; 9.87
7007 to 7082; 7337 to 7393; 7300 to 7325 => 0.027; 10.5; 10.5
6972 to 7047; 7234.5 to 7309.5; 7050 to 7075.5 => 0.031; 10.6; 9.93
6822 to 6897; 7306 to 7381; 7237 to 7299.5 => 0.059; 10.4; 10.4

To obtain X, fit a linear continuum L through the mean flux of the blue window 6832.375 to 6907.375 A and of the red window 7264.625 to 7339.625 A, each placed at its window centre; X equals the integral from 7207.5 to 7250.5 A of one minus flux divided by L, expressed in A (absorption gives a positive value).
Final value 1.3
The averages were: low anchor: 10.4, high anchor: 10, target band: 9.8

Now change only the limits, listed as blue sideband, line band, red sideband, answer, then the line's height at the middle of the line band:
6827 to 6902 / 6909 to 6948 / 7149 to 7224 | -1.7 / 10.2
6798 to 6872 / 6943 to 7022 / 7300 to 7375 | -1.3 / 10.4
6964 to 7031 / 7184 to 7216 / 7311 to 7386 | 3.2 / 10.5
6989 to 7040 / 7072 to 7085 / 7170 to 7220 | -0.2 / 10.2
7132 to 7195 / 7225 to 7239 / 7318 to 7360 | 0.1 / 9.81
